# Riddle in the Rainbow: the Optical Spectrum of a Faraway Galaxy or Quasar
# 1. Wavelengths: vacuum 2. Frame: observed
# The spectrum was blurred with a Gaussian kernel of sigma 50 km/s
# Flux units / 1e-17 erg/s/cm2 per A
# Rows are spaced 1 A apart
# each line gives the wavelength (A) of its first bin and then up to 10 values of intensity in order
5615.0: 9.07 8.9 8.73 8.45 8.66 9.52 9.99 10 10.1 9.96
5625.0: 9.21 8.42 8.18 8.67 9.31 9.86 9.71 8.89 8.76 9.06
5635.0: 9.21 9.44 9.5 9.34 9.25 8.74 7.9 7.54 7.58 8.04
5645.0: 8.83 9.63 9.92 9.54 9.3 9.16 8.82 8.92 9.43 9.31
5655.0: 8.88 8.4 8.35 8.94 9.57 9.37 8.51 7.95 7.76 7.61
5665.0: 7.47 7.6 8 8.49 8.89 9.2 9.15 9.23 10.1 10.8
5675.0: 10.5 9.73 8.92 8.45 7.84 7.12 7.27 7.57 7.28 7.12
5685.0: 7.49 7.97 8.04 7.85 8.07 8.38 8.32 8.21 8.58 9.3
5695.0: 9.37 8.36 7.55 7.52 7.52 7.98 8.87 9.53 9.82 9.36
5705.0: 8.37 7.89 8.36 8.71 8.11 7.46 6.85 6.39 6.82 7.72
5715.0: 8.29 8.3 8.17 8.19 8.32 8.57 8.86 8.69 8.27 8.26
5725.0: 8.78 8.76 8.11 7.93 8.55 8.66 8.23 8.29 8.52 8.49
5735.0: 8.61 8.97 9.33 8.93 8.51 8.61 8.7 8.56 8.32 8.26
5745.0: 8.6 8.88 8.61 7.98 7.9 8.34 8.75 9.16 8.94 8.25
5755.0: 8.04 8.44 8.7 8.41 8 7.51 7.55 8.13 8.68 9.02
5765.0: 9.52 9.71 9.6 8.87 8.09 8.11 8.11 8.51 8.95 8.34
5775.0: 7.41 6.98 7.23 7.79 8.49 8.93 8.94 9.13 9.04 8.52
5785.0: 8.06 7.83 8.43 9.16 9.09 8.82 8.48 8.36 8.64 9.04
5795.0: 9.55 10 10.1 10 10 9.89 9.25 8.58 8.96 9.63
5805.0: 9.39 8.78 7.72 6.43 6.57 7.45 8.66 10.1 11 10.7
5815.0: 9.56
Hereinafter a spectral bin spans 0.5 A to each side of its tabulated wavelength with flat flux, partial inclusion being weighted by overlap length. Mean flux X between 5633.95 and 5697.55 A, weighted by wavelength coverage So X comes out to 8.62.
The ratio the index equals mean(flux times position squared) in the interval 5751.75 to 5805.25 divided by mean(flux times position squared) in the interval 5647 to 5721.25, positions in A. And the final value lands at 1.07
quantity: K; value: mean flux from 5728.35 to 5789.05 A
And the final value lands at 8.49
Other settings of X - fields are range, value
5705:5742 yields 8.29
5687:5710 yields 8.43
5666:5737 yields 8.38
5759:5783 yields 8.42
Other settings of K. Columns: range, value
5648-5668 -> 8.62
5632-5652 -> 8.92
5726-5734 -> 8.36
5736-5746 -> 8.67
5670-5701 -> 8.41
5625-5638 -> 9.1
